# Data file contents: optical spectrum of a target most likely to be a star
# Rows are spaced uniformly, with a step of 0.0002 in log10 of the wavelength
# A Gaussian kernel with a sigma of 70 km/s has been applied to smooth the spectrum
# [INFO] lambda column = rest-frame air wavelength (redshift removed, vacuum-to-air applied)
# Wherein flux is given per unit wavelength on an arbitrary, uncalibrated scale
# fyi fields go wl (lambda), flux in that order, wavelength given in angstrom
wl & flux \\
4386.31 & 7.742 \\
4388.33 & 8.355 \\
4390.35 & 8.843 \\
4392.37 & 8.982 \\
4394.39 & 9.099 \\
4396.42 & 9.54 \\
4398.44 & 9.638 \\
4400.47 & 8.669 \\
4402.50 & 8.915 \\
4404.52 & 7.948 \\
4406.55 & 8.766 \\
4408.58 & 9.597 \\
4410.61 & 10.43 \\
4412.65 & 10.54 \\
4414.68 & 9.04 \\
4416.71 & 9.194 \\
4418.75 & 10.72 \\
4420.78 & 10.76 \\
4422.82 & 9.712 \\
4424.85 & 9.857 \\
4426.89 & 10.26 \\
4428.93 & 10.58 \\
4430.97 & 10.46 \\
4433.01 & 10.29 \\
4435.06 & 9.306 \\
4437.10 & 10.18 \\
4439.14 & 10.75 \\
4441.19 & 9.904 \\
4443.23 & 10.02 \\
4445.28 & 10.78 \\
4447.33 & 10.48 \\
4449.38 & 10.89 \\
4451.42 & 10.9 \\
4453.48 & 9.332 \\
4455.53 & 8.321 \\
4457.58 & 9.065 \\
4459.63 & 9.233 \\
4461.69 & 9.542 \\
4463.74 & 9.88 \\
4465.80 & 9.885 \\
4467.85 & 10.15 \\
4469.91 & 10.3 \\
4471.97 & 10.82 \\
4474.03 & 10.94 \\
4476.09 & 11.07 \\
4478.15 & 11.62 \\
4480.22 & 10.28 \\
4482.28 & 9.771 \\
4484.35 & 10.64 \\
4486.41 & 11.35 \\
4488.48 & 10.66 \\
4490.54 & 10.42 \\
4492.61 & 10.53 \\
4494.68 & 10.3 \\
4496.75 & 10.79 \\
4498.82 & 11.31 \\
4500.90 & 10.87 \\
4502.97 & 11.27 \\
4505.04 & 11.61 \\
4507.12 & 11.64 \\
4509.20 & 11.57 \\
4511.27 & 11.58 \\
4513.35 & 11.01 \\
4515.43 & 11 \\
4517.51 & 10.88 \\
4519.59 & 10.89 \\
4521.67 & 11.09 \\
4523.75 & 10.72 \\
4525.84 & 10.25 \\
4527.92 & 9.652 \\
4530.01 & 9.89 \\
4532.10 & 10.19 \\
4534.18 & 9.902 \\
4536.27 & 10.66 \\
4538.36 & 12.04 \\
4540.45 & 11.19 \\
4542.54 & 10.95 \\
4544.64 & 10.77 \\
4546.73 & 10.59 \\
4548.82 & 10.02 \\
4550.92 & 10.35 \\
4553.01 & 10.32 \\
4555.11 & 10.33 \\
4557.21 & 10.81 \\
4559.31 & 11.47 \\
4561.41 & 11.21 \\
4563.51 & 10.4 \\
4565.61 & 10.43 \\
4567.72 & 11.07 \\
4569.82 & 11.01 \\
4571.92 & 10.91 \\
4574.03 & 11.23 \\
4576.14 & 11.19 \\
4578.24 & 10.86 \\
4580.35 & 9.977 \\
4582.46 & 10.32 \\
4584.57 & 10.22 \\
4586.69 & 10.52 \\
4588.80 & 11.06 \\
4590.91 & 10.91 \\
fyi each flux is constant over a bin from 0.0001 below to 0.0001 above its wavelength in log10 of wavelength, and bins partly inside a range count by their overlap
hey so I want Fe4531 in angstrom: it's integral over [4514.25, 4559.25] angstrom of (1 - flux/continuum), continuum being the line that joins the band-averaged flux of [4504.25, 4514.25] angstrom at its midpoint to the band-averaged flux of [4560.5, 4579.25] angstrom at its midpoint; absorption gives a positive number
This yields 2.5 angstrom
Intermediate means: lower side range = 11.5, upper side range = 10.9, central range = 10.6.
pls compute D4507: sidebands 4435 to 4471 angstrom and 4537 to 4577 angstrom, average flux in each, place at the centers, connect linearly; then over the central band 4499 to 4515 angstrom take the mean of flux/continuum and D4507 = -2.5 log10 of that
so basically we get -0.09 mag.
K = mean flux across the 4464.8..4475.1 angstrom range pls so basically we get 10.4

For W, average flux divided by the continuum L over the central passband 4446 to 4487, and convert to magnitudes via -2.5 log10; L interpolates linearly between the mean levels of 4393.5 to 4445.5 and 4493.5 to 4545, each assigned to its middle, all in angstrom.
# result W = 0.01 mag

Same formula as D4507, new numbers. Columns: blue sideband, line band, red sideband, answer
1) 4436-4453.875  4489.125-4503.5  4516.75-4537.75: -0.035 mag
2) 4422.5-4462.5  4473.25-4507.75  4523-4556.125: -0.065 mag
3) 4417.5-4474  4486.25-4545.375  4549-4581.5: -0.038 mag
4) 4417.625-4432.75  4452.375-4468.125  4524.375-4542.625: 0.108 mag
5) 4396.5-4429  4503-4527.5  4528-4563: -0.068 mag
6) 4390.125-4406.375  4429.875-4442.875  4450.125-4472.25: -0.079 mag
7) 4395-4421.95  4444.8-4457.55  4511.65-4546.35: -0.008 mag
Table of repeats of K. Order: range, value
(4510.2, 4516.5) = 11.2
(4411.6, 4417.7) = 9.59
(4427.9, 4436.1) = 10.2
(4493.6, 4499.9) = 10.8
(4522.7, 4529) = 10.2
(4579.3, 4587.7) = 10.2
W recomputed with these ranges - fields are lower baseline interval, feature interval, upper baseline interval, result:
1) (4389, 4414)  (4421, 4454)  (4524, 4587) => -0.08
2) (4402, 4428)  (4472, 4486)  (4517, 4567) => -0.06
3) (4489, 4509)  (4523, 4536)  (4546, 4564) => 0.07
